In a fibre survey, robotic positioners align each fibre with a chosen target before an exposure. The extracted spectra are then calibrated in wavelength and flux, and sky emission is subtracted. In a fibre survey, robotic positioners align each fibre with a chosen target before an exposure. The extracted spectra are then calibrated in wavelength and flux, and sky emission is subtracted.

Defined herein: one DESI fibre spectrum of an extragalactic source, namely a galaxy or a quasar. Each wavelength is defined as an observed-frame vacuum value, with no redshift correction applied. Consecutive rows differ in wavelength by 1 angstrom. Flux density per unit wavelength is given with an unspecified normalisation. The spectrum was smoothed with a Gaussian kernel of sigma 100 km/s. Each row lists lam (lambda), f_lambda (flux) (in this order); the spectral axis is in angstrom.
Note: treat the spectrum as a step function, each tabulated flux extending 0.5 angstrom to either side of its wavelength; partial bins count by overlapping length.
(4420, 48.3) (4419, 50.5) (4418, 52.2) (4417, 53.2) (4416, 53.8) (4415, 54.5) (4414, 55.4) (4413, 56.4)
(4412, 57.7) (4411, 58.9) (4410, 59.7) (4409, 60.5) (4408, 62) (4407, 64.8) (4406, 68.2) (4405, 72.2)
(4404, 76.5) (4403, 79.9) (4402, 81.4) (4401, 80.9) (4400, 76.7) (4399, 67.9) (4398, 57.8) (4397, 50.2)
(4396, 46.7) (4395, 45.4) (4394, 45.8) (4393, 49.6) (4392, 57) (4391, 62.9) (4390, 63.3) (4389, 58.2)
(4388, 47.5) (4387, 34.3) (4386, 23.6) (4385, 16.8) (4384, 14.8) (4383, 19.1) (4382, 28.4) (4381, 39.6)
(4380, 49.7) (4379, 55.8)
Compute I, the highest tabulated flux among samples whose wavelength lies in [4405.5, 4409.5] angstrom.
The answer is 68.2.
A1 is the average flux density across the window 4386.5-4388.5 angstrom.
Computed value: 40.9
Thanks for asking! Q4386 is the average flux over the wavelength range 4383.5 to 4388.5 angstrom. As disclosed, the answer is 27.4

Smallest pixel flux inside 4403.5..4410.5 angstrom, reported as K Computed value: 59.7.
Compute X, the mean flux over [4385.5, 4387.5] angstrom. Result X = 28.9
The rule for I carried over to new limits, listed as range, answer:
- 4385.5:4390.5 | 63.3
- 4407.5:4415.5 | 62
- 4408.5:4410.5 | 60.5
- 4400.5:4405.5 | 81.4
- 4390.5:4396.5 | 62.9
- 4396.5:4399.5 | 67.9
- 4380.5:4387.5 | 39.6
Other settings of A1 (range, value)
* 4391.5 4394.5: 50.8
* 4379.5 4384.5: 30.3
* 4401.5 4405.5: 77.5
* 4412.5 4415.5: 55.4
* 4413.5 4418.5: 53.8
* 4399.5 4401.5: 78.8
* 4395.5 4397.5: 48.5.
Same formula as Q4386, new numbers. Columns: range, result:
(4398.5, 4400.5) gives 72.3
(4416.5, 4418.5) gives 52.7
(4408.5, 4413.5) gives 58.6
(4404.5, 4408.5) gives 66.8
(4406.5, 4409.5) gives 62.4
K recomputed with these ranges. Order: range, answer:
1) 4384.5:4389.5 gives 16.8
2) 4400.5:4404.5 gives 76.5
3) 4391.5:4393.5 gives 49.6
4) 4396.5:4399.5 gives 50.2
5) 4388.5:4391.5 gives 58.2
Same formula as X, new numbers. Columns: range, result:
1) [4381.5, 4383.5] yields 23.8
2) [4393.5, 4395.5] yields 45.6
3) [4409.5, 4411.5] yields 59.3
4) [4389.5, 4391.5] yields 63.1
